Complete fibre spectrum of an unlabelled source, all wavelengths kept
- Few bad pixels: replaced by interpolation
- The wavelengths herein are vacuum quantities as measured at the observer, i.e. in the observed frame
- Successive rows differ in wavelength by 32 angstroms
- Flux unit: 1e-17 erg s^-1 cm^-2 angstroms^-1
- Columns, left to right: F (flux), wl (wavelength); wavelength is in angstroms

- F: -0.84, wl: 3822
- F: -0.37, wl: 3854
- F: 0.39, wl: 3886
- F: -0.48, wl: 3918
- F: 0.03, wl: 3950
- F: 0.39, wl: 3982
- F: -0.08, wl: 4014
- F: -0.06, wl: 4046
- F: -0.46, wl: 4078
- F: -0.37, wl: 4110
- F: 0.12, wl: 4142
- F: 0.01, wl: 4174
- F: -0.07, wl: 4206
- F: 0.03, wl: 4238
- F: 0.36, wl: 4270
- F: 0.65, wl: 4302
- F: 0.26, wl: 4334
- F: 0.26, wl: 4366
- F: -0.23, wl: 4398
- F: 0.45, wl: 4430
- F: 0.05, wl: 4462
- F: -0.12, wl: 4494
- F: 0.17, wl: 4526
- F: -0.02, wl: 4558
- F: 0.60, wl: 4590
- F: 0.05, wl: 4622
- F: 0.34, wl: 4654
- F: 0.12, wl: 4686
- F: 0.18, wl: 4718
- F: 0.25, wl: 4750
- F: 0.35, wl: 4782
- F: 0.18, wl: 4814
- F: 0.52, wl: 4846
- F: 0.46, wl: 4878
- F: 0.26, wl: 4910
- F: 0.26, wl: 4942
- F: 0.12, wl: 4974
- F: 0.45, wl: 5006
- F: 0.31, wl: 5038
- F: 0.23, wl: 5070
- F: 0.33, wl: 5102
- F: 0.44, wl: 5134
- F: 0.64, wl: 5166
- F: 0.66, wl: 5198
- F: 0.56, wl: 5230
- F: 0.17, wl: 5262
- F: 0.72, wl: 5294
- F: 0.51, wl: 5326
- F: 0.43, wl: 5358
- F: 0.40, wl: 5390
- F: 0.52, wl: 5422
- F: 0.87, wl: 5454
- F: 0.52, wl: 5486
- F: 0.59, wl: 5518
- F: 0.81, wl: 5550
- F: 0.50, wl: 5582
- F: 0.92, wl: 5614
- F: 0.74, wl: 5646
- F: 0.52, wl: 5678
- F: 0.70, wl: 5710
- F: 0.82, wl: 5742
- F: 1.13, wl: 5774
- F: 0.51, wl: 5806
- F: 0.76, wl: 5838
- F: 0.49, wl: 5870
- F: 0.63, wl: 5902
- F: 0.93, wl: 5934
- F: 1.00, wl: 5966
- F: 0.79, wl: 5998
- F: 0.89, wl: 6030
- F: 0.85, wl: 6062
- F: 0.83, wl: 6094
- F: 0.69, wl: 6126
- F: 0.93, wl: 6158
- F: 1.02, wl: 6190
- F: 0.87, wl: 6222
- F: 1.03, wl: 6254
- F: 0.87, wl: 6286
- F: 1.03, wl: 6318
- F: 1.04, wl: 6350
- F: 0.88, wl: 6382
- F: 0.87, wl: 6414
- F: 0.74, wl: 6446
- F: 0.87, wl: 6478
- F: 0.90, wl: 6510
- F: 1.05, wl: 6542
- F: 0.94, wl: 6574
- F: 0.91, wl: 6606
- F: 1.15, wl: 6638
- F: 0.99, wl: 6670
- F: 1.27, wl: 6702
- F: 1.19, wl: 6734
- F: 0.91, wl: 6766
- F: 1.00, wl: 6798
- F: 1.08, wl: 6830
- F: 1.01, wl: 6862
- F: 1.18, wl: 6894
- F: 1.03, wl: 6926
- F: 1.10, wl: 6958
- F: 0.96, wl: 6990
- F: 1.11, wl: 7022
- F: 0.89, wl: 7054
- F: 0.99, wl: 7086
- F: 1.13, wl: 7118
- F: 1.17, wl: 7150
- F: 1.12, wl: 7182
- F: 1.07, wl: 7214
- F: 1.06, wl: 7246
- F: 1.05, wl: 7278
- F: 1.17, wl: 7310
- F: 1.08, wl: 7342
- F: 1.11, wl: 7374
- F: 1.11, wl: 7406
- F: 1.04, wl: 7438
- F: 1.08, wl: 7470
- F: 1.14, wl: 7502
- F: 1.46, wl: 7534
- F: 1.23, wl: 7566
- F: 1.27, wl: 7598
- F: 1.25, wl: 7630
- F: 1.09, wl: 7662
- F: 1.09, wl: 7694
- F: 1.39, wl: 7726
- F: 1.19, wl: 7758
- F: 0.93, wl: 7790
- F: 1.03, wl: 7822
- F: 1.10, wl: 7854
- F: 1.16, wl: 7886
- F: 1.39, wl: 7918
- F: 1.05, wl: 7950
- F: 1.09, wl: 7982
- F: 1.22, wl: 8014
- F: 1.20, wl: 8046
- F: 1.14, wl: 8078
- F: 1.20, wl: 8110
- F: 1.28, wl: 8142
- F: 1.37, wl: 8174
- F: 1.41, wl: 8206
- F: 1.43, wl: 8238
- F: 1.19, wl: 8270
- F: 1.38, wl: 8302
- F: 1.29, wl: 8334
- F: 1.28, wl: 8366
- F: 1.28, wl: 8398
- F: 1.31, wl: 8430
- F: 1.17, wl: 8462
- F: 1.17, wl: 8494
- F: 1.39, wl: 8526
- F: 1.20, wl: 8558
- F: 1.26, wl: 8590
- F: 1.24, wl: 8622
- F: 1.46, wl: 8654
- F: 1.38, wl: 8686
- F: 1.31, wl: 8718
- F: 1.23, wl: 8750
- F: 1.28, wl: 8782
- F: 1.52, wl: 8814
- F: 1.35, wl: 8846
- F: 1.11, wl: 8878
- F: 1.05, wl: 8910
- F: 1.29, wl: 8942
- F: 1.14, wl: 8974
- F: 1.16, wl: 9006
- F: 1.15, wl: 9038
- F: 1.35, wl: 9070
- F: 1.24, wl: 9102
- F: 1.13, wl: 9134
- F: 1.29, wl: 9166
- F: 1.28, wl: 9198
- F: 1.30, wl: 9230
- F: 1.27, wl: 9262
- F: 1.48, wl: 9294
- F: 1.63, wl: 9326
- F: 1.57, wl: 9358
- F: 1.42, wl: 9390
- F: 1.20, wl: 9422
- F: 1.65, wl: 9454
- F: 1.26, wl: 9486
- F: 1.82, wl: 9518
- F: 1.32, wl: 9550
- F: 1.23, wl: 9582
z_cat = 0.25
